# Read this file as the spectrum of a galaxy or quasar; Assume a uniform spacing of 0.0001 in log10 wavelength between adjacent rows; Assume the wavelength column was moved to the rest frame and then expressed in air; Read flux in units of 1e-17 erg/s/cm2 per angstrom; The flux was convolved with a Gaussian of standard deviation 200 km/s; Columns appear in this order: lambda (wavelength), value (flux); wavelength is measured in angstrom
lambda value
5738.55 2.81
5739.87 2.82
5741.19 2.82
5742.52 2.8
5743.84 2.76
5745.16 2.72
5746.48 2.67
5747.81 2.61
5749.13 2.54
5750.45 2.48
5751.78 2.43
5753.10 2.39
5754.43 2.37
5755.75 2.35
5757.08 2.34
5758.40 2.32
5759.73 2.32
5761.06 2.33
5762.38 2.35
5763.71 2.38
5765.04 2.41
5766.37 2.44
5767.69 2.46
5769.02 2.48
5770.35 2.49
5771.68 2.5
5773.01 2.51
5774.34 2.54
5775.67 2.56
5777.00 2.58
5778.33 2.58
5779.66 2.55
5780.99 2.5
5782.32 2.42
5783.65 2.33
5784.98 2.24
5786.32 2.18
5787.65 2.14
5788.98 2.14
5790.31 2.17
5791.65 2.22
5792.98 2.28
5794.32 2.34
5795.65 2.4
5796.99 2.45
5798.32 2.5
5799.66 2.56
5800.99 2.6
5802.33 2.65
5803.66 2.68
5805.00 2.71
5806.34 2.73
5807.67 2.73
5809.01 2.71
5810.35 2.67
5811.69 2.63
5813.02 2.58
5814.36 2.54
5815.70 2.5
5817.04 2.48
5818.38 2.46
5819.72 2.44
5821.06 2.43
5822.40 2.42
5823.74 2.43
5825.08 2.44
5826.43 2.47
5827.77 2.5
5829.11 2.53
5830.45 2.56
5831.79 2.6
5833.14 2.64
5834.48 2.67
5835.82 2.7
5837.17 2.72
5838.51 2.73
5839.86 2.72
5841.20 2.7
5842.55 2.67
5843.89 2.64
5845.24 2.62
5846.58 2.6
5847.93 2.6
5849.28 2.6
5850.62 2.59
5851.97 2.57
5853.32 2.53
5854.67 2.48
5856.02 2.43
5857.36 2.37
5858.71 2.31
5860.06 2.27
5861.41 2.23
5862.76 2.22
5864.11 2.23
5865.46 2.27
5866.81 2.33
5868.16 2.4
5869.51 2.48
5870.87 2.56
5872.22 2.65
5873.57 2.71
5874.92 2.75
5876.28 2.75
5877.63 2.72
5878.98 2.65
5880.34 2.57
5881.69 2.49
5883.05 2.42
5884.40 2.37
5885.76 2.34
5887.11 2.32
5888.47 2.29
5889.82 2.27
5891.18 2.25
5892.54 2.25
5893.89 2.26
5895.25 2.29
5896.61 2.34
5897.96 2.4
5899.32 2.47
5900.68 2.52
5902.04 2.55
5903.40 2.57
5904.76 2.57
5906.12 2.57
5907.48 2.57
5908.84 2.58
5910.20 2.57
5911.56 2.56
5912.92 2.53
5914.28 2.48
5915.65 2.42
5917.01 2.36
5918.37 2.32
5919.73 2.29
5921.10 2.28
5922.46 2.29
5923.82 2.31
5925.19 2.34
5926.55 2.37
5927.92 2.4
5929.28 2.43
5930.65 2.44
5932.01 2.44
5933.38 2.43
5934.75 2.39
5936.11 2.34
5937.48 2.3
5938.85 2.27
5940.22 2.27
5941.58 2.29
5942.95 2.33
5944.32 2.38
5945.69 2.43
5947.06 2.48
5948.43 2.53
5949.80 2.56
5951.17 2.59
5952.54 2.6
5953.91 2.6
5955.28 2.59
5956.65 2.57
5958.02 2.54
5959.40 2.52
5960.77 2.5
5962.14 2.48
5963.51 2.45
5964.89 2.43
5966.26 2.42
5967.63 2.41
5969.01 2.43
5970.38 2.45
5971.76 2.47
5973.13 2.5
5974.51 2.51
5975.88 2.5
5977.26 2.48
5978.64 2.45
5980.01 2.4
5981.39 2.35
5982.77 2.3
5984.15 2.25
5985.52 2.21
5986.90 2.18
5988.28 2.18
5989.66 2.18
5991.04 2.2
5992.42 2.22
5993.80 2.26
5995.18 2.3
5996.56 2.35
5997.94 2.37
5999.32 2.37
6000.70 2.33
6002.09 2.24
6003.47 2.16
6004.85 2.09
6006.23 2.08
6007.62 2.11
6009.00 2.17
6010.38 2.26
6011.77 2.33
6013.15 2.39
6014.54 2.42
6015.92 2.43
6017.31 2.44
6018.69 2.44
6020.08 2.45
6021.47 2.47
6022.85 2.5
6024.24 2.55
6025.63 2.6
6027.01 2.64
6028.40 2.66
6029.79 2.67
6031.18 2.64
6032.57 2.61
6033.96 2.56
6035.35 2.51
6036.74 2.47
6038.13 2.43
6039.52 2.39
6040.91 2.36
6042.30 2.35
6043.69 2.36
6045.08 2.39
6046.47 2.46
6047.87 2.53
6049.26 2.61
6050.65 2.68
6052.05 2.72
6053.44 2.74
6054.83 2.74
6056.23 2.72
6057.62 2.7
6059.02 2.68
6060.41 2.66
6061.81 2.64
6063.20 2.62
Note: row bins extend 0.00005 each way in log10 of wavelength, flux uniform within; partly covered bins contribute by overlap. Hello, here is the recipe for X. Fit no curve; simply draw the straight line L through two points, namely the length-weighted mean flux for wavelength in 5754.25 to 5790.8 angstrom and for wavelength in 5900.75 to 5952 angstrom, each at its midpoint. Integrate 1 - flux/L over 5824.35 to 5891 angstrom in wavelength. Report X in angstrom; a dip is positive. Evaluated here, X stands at -2.8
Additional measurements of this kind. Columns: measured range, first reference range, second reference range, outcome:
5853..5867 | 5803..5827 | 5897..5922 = 1.1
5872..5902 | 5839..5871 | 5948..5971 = 0.3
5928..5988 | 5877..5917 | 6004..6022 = -1.3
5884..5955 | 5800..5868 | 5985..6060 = 2.1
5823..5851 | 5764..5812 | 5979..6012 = -2.2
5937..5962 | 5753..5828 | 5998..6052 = -0.3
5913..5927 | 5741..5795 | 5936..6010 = 0.2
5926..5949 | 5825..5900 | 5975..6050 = 0.5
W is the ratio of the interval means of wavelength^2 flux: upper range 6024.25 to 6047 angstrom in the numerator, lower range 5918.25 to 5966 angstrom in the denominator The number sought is 1.07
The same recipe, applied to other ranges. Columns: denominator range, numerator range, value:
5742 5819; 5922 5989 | 1.03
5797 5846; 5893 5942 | 0.96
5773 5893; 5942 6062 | 1.04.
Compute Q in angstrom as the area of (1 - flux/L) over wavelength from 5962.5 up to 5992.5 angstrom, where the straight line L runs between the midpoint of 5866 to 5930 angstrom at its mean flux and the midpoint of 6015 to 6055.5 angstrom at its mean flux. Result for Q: 1.6 angstrom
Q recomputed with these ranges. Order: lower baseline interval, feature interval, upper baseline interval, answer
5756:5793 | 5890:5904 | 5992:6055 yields 0.1 angstrom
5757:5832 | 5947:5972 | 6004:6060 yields -0.3 angstrom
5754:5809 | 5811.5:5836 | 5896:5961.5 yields -0.8 angstrom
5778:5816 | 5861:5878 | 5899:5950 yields -0.3 angstrom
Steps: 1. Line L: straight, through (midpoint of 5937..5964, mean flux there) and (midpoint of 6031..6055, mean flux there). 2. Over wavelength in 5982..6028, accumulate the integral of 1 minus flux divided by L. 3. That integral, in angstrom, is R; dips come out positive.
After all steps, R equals 3.3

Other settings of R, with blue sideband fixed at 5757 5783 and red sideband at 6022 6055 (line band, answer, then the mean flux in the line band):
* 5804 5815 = -0.9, 2.66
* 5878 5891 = 0.4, 2.41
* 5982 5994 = 1.5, 2.22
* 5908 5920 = 0.2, 2.46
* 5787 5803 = 0.6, 2.37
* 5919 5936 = 1.0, 2.37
